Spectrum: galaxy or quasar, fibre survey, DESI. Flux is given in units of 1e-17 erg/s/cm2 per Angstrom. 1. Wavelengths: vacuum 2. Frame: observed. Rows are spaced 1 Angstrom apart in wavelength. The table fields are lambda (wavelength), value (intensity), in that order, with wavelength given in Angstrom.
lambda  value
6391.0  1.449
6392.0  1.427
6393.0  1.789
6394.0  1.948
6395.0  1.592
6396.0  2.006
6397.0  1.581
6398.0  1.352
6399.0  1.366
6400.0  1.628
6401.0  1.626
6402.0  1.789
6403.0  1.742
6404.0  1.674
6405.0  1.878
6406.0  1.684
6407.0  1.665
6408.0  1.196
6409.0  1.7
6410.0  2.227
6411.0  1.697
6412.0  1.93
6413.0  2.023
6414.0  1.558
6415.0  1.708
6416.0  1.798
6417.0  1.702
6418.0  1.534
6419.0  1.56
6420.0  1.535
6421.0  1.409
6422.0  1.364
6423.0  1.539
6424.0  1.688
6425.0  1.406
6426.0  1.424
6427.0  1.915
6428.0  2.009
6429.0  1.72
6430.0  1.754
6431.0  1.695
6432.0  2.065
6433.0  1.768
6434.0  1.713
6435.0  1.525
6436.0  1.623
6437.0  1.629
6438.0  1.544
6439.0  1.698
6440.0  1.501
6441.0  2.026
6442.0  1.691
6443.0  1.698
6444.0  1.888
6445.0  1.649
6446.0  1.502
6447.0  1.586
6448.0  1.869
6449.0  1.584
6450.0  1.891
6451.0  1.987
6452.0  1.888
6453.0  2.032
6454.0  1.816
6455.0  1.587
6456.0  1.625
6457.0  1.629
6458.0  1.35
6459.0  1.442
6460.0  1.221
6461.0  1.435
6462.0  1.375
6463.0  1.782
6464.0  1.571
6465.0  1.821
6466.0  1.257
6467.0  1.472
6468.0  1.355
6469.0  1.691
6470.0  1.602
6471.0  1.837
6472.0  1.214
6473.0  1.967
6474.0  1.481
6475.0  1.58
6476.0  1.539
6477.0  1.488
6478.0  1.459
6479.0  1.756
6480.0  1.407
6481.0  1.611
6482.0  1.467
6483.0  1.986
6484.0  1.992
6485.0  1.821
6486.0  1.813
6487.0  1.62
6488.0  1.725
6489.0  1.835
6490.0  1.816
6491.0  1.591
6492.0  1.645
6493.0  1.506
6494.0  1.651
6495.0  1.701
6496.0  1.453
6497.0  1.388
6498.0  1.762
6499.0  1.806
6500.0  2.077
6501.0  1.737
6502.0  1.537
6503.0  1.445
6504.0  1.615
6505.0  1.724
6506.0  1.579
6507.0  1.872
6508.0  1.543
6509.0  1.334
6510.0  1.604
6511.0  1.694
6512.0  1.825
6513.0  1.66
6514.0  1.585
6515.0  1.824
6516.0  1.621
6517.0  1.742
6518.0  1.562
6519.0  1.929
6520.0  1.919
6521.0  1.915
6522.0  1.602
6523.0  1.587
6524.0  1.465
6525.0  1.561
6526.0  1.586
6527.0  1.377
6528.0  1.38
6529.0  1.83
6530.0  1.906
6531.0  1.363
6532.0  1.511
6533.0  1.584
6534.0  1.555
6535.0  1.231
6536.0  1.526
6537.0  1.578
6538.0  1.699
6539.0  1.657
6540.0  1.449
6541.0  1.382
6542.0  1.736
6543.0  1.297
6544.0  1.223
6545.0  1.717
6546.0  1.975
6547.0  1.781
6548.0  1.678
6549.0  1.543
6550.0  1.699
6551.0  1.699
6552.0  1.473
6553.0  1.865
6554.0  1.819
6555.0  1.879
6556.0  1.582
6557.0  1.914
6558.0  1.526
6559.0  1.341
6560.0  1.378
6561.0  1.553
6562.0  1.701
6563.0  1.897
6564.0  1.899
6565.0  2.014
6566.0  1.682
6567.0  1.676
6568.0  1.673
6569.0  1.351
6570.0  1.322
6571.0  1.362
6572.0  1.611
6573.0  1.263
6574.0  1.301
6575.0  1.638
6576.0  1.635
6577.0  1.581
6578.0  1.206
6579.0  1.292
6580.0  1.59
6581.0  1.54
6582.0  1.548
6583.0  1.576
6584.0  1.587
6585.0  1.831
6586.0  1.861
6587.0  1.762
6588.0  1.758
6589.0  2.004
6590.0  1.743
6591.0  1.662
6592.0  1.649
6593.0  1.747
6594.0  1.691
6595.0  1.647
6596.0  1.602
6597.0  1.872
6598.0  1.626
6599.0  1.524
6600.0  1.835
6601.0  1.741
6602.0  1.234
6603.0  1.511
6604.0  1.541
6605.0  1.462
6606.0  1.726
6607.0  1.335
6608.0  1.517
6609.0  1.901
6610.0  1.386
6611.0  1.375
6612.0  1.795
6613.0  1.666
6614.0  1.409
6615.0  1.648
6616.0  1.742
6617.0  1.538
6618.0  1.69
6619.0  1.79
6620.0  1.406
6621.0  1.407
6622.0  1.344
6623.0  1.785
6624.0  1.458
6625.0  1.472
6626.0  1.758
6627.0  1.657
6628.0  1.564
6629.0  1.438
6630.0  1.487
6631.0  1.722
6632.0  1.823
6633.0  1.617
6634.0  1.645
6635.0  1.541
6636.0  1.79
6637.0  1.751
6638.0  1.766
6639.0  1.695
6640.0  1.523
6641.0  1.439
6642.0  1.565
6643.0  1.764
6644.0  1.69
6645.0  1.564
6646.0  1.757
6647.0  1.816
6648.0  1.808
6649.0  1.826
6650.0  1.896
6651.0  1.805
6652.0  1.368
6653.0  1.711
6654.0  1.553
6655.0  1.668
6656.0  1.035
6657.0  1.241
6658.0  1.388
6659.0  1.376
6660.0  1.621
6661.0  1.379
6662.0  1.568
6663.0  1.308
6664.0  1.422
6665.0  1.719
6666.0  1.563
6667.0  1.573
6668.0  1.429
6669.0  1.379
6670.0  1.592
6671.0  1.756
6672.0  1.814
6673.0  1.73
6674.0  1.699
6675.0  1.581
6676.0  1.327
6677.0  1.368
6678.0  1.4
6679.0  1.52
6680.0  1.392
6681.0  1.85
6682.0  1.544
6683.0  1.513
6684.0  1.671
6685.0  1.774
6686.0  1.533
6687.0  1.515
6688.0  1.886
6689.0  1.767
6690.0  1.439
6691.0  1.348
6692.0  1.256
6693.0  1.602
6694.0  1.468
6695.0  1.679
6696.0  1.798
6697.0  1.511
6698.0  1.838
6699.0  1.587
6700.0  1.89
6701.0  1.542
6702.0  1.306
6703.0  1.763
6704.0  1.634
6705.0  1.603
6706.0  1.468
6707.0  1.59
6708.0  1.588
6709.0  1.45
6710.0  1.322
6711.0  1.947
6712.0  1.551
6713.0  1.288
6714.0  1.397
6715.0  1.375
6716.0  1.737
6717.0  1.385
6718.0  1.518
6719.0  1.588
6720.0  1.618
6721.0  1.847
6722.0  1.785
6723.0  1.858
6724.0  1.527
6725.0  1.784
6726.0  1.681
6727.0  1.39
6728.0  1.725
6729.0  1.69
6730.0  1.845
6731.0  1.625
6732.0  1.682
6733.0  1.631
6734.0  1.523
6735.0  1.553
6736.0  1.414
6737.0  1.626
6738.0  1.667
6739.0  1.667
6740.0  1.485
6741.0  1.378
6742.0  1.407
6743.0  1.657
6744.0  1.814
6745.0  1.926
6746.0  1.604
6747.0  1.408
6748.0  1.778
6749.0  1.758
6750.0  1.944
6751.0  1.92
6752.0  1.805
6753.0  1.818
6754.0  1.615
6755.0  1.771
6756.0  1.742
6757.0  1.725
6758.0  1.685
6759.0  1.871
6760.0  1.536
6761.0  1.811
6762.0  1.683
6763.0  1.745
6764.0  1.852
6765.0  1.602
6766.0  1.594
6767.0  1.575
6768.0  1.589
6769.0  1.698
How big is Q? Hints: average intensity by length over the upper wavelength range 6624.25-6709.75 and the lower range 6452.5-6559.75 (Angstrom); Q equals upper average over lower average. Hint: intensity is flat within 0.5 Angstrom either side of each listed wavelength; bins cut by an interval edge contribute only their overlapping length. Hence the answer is 1.0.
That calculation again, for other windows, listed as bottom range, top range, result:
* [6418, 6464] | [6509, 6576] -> 0.98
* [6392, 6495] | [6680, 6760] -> 0.98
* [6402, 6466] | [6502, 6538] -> 0.97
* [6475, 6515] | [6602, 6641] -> 0.96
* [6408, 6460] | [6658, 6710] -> 0.92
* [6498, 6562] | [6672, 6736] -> 0.98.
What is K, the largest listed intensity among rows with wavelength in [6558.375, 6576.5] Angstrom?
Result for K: 2.014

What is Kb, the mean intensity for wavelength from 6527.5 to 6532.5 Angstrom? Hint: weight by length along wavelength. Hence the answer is 1.6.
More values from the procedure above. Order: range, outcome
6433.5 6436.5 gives 1.62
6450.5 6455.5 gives 1.86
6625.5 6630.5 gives 1.58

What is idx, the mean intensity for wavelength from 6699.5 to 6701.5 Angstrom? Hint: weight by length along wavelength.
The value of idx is 1.72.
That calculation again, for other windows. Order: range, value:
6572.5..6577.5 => 1.48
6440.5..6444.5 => 1.83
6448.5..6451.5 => 1.82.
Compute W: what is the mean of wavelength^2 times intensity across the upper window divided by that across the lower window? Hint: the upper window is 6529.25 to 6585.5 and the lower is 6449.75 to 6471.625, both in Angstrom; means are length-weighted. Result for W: 1.0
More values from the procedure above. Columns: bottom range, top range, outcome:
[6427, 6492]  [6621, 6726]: 1.02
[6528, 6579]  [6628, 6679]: 1.03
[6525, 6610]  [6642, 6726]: 1.02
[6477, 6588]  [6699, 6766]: 1.07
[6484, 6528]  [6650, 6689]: 0.98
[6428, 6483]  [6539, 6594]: 1.02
